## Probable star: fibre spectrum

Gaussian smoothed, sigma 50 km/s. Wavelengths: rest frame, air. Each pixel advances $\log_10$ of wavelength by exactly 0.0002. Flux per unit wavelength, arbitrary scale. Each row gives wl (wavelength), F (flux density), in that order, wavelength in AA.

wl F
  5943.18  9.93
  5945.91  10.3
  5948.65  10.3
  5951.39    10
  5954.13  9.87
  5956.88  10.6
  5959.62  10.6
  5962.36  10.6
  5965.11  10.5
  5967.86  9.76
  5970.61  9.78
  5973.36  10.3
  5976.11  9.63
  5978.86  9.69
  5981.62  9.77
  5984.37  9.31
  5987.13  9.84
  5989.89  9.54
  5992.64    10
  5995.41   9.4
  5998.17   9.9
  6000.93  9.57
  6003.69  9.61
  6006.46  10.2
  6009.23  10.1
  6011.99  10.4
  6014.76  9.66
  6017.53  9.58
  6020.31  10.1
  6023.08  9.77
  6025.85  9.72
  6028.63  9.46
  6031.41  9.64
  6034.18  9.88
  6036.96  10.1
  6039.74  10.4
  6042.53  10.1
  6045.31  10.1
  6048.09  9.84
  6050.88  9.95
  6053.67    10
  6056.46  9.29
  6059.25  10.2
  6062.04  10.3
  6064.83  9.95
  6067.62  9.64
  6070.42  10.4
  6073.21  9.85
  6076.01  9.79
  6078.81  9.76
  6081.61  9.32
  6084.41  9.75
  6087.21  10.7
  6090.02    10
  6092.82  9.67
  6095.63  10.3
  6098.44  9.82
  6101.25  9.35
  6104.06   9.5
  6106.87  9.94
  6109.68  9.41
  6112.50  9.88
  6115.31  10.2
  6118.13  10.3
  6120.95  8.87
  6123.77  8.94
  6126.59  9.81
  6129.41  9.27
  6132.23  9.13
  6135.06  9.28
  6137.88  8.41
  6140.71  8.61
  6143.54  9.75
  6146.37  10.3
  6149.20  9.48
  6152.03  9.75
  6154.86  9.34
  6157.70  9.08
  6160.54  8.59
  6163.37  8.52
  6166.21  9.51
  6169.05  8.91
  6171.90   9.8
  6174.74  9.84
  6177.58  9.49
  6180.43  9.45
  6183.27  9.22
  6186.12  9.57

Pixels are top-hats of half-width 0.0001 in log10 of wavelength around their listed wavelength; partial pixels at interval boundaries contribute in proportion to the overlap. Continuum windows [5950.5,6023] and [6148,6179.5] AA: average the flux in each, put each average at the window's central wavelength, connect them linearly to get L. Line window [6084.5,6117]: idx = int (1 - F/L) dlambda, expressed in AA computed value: -1.2 AA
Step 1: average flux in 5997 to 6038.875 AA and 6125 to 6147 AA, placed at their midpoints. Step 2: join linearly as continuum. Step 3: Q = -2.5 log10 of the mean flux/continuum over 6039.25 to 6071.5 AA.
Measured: -0.04 mag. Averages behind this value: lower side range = 9.85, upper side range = 9.28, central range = 10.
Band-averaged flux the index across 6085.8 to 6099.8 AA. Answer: 10.1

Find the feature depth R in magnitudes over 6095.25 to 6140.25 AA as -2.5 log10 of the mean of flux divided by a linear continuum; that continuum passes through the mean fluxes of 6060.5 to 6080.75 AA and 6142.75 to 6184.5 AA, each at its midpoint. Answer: 0.02 mag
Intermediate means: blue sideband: 9.94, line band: 9.49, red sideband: 9.4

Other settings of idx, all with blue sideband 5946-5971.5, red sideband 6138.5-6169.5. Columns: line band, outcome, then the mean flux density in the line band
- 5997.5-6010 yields 0.18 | 9.86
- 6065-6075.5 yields -0.30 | 9.95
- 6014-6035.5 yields 0.37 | 9.73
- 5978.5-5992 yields 0.61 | 9.65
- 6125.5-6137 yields 0.06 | 9.32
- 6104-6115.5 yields -0.37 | 9.78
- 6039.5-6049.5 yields -0.28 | 10.1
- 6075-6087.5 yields -0.23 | 9.79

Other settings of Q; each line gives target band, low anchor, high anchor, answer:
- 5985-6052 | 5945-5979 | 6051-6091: 0.02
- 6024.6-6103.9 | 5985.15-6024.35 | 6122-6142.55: -0.05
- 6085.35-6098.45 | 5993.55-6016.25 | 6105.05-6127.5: -0.04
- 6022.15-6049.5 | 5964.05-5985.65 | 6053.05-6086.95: 0.00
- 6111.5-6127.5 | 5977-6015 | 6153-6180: -0.03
